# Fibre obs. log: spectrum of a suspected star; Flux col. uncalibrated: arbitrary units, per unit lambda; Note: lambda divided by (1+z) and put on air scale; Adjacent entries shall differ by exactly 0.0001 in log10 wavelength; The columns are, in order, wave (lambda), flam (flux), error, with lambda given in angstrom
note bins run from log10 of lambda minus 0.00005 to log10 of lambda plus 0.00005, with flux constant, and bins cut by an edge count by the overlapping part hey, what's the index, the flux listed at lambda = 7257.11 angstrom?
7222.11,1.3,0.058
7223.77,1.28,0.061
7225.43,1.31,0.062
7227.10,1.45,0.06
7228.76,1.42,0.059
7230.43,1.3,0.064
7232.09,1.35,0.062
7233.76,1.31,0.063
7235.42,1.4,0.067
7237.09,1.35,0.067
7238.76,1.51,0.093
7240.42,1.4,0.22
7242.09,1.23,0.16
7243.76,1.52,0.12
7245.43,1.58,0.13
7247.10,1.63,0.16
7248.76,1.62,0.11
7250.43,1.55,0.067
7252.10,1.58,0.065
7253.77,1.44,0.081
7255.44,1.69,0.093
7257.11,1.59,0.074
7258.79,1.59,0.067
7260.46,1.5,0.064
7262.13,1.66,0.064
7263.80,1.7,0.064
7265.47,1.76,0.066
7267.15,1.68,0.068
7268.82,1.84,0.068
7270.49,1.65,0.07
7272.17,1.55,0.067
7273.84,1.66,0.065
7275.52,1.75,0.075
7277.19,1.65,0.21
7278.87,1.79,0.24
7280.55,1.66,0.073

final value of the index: 1.59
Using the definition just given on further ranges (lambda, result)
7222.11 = 1.3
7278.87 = 1.79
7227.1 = 1.45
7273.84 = 1.66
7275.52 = 1.75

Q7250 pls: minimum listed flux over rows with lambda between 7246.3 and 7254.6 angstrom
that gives 1.44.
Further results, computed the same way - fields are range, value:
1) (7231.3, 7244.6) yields 1.23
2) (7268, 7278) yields 1.55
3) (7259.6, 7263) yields 1.5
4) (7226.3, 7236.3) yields 1.3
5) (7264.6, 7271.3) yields 1.65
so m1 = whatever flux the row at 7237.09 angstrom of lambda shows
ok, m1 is 1.35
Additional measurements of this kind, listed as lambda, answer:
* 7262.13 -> 1.66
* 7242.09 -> 1.23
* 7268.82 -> 1.84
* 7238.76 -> 1.51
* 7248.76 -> 1.62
